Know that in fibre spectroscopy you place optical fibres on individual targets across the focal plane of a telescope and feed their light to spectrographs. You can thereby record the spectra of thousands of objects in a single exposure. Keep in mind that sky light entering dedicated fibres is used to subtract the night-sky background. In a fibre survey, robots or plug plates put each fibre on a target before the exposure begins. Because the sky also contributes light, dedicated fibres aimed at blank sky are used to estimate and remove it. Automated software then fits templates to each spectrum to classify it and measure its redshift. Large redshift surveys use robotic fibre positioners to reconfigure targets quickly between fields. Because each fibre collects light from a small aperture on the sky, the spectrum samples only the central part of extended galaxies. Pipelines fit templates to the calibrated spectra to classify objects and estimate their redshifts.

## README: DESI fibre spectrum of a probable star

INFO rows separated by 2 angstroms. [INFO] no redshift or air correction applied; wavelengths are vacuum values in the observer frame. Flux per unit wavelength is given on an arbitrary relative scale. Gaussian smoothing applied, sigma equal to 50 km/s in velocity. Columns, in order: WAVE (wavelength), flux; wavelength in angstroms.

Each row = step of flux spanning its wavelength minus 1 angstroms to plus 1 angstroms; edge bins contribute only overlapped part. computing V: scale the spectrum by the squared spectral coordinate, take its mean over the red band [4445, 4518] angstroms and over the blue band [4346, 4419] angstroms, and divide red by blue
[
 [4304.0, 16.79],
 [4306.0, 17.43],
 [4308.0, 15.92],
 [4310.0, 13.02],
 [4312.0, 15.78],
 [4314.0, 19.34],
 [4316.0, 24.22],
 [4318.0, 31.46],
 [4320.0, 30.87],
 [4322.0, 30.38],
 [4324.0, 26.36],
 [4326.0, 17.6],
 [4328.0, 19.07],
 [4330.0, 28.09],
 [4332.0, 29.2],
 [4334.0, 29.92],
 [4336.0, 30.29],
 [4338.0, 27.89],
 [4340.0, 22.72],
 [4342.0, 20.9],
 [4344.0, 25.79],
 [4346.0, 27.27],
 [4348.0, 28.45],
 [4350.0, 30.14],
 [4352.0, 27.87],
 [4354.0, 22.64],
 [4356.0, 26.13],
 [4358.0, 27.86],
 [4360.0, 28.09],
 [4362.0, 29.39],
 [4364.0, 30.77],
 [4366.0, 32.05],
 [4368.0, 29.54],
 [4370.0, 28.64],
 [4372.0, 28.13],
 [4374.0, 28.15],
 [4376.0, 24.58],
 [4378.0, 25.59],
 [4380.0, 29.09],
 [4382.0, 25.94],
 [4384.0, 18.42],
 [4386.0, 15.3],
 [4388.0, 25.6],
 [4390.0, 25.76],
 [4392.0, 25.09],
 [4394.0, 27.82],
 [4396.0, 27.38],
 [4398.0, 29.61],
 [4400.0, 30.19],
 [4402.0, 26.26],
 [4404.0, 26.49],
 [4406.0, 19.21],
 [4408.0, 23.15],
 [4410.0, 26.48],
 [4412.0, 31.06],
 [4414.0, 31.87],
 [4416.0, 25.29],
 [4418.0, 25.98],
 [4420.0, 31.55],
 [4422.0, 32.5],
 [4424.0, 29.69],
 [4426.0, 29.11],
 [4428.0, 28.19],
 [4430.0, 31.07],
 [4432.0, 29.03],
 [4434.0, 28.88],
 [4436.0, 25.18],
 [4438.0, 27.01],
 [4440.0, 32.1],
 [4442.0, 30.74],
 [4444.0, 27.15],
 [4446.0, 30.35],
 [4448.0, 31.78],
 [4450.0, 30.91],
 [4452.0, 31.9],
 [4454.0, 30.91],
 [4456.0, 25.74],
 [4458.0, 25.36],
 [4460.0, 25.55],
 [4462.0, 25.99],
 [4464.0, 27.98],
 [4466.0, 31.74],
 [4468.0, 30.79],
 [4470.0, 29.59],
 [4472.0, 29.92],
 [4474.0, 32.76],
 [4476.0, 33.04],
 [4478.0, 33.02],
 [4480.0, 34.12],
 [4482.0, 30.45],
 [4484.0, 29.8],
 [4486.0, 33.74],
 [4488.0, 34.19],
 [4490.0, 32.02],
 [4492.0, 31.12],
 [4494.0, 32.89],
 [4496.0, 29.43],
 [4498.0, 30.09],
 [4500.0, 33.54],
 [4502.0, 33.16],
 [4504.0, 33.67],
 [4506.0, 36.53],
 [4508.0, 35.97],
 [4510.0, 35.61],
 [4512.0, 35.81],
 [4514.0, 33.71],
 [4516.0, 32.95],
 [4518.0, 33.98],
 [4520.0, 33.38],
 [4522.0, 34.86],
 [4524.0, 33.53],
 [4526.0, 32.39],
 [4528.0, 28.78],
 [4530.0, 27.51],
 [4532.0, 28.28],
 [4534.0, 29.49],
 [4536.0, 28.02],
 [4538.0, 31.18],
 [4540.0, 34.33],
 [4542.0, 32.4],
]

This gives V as 1.23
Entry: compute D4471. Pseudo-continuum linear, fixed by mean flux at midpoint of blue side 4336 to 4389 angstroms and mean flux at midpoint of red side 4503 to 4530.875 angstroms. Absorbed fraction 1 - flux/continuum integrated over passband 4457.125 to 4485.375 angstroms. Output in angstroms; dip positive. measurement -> 1.2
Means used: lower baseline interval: 26.5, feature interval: 30.1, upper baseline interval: 33.5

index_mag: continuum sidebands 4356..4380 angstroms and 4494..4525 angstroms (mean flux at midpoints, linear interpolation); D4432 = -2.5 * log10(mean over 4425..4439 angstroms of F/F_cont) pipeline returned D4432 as 0.09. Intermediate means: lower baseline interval 28.4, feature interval 28.4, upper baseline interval 33.7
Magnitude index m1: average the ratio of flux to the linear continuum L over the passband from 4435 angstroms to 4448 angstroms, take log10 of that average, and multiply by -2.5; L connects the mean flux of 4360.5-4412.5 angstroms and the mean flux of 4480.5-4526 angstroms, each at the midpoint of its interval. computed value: 0.03 mag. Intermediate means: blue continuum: 26.5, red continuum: 33.2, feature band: 29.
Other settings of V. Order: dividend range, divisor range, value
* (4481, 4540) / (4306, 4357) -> 1.42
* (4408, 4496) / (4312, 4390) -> 1.19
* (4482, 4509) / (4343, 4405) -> 1.28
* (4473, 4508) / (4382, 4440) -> 1.25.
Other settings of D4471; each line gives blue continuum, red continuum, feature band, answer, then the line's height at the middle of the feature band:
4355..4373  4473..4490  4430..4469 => 3.3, 31.6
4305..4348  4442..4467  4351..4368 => -1.9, 25.3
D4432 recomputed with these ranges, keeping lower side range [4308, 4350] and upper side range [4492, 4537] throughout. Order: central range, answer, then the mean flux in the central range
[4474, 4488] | -0.051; 32.5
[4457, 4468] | 0.100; 27.6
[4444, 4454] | -0.038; 30.8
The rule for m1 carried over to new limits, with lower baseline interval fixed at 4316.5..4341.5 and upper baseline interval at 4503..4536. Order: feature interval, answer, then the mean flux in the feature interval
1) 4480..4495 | -0.01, 32.2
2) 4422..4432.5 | 0.01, 29.7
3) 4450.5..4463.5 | 0.11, 27.7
